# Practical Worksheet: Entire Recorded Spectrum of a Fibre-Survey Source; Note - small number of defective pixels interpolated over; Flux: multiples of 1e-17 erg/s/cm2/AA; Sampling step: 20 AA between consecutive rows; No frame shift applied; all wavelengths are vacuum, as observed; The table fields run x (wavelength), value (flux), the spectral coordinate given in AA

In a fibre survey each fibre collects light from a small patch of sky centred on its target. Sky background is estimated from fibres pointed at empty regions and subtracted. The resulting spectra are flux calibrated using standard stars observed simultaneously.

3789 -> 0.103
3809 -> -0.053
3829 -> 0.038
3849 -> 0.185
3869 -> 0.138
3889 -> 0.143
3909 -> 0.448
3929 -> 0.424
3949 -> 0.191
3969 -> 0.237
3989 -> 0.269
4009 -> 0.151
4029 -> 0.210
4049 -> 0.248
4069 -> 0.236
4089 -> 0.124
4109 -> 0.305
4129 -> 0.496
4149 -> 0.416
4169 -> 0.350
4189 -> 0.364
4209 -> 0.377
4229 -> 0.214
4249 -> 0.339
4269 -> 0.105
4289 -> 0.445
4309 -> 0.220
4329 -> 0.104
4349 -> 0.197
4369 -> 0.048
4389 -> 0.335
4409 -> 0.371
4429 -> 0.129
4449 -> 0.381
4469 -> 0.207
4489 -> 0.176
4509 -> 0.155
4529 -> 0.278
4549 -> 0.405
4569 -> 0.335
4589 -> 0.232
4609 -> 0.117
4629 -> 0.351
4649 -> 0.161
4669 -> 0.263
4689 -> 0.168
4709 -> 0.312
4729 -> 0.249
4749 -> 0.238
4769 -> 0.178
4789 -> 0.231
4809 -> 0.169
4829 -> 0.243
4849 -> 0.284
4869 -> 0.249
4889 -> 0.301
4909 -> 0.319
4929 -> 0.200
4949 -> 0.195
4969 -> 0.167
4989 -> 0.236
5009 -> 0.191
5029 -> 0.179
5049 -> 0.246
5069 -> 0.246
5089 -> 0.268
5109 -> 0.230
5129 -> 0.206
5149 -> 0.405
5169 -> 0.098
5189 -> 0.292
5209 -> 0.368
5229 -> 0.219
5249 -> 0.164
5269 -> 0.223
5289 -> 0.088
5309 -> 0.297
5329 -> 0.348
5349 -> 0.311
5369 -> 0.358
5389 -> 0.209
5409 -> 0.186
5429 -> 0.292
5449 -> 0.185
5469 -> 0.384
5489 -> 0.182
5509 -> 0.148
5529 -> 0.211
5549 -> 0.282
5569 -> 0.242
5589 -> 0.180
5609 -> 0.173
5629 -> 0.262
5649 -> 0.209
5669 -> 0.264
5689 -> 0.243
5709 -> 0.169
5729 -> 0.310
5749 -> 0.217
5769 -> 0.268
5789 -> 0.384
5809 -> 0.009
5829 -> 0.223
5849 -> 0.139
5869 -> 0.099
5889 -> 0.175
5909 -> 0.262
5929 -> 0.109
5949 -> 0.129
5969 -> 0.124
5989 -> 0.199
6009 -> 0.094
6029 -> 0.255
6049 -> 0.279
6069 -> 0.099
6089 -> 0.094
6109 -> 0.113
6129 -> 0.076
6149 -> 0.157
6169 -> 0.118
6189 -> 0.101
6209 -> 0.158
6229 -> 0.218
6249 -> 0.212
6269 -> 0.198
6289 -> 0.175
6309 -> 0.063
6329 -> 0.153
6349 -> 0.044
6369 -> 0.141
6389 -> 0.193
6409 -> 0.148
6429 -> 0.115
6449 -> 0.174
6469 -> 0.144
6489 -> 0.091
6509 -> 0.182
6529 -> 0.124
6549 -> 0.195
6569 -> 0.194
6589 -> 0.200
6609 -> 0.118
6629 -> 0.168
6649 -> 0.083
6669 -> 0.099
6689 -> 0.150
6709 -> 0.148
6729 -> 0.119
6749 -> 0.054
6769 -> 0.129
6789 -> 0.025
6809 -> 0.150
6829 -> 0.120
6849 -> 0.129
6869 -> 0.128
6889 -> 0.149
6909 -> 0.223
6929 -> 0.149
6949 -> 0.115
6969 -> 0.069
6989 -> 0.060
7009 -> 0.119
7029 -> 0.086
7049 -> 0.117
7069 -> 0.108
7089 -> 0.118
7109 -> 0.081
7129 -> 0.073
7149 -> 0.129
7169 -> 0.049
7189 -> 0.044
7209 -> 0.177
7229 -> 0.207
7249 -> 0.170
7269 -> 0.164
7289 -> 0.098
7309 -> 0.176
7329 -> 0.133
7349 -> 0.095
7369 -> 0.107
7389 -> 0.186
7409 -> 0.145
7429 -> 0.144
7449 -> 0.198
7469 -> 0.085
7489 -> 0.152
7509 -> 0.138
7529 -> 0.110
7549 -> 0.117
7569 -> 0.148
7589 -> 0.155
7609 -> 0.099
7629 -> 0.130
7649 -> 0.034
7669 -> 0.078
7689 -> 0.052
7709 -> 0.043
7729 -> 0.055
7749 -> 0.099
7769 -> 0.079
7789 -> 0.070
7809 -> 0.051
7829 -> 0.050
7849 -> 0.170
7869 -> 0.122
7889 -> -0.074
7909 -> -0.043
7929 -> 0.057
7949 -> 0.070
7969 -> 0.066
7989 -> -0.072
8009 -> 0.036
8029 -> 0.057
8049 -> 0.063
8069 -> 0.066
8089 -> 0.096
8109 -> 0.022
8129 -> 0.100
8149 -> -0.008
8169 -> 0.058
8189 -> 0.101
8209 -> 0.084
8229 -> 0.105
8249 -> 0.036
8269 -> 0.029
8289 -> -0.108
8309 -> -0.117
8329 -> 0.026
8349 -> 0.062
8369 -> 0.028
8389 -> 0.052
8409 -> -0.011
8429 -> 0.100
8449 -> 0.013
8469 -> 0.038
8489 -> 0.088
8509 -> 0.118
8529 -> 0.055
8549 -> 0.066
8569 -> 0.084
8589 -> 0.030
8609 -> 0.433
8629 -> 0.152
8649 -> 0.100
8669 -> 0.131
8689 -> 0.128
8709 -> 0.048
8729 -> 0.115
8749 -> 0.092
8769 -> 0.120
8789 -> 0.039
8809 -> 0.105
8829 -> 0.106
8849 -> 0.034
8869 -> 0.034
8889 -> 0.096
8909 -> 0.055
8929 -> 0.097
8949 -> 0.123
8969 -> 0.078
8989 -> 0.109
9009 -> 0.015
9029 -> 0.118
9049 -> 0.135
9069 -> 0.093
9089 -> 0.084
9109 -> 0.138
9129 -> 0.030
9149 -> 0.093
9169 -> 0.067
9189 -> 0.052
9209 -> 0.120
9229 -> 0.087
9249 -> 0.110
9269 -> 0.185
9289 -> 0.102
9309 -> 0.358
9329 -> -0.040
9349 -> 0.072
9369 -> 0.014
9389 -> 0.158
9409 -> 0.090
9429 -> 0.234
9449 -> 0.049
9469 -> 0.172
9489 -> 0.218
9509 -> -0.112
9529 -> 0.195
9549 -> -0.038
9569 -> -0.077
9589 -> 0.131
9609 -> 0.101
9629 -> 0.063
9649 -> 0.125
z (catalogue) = 1.311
